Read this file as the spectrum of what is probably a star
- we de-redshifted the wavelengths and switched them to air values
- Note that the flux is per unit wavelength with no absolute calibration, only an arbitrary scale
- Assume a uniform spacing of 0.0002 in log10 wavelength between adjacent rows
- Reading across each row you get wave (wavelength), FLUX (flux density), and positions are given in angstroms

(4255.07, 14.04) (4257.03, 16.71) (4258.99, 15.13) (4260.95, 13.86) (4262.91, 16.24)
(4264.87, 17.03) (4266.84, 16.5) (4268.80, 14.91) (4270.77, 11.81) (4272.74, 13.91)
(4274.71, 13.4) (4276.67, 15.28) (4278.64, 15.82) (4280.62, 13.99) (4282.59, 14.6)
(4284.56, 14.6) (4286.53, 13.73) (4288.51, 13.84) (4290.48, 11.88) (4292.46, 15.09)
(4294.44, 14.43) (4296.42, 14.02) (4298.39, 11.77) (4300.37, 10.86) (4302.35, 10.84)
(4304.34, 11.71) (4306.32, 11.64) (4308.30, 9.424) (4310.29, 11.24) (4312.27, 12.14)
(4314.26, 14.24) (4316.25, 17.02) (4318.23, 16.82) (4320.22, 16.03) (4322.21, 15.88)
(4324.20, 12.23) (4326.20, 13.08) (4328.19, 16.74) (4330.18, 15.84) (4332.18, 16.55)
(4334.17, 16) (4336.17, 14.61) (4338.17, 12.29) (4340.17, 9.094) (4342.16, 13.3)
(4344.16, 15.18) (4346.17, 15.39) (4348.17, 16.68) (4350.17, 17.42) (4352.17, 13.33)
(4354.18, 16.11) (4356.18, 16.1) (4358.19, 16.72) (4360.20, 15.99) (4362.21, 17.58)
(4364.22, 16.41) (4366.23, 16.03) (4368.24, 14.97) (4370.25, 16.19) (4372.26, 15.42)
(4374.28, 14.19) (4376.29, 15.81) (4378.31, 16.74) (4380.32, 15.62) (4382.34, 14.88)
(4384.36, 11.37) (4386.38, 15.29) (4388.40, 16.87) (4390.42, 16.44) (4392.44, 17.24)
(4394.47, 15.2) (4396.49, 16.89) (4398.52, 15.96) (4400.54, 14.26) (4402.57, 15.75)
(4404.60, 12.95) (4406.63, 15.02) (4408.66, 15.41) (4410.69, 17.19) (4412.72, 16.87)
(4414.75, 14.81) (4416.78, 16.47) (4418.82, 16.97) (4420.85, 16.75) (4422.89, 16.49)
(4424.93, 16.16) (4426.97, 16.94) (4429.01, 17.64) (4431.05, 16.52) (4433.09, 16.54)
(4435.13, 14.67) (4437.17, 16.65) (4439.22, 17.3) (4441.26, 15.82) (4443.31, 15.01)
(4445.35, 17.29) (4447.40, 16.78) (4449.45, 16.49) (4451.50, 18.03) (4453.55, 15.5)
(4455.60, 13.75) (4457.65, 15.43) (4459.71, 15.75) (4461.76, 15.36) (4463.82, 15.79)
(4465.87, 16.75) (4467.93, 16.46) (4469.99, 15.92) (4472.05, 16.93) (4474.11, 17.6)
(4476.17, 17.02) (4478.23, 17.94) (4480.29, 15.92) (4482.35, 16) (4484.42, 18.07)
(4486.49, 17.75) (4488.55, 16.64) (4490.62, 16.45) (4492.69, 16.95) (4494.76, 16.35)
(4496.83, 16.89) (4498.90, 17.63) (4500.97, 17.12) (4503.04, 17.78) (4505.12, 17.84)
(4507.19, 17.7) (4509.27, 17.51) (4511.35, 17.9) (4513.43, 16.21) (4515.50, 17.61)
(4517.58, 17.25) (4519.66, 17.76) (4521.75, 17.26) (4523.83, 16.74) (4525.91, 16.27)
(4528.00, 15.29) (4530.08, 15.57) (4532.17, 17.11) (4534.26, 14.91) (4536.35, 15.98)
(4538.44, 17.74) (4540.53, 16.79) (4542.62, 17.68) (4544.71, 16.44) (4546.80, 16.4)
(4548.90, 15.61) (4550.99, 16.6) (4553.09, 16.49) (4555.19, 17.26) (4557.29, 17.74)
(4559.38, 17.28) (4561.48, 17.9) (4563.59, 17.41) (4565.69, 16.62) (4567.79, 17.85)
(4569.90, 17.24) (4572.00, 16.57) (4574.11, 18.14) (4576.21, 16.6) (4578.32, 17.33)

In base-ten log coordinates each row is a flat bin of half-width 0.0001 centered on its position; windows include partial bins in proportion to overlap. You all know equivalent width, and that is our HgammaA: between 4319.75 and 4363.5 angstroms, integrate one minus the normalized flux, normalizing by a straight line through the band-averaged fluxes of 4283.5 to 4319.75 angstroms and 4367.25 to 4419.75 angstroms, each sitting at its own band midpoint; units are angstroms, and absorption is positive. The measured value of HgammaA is -2.8 angstroms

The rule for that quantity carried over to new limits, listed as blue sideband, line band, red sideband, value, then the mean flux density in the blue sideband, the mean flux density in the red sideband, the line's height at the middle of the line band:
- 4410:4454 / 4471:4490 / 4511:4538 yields -0.6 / 16.5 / 16.6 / 16.6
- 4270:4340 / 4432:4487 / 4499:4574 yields -1.6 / 13.8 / 17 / 15.9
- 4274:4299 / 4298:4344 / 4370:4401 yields 3.4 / 14.1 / 15.5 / 14.6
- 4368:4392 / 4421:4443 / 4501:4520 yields -0.3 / 15.4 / 17.5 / 16.2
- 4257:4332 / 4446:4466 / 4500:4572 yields 0.1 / 14.1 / 17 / 16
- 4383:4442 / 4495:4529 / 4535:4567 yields -1.0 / 15.9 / 16.9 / 16.6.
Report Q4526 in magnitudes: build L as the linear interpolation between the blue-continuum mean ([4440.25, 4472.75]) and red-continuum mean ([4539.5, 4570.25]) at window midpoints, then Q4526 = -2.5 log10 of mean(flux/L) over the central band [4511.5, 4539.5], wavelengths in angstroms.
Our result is 0.01 mag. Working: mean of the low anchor 16.1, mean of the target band 16.6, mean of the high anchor 17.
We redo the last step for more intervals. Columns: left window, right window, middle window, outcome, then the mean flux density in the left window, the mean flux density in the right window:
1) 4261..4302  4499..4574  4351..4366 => -0.074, 14.1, 17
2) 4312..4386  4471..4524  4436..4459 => 0.023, 15.2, 17.2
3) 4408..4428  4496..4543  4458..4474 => 0.033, 16.4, 17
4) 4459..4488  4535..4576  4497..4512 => -0.050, 16.7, 17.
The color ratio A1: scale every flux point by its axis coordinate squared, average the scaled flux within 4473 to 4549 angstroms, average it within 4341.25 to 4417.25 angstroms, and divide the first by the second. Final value 1.15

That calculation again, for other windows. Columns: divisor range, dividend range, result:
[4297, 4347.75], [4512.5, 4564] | 1.35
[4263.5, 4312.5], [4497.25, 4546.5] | 1.41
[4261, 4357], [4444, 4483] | 1.24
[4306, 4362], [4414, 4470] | 1.17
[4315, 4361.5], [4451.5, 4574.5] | 1.20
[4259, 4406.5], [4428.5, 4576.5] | 1.23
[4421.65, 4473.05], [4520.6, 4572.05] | 1.08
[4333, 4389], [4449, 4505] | 1.15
